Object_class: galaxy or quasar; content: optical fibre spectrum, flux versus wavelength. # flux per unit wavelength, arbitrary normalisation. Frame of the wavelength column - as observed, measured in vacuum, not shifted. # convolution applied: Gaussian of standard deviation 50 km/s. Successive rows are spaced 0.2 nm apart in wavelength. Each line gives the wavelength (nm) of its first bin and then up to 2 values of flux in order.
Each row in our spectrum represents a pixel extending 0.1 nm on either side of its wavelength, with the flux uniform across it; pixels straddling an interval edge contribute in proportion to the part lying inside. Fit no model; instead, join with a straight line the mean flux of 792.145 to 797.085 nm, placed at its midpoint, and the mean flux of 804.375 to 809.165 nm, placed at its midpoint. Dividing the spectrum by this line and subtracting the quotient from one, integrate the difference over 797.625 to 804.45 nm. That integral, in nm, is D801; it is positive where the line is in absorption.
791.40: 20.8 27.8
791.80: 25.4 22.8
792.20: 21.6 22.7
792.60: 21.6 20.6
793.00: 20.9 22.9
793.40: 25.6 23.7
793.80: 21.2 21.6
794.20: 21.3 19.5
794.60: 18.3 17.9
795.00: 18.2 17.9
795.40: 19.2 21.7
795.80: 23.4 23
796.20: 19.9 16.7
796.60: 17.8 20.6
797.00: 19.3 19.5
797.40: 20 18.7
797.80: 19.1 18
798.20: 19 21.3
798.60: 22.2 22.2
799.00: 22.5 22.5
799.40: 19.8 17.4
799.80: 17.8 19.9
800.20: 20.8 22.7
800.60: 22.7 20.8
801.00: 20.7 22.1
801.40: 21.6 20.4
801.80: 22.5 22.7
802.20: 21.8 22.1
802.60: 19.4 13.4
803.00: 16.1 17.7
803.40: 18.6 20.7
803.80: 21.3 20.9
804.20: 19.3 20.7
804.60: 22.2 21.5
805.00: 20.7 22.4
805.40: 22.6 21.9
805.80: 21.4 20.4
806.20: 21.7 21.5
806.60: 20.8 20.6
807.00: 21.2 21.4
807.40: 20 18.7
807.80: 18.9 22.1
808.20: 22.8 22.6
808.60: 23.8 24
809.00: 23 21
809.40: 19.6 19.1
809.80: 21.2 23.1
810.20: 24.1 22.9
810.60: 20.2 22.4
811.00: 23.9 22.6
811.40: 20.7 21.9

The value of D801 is 0.271 nm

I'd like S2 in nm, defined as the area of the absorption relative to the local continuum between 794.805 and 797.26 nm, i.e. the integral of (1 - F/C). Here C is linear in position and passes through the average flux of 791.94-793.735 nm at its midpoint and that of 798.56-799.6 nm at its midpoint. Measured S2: 0.25 nm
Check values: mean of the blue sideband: 22.5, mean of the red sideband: 21.4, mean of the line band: 19.7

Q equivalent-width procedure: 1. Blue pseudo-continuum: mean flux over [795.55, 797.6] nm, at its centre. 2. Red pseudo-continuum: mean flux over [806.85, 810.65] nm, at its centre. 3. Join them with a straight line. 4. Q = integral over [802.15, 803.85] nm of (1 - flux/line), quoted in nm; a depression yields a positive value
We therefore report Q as 0.16 nm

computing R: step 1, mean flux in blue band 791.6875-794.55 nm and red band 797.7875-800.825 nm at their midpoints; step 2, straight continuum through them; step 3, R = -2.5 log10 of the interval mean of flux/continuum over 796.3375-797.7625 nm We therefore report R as 0.12 mag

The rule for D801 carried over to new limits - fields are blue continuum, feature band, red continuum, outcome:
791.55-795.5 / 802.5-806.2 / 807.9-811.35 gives 0.32 nm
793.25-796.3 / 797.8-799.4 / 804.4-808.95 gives 0.01 nm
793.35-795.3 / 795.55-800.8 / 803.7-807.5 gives 0.09 nm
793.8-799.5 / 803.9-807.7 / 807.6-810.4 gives 0.06 nm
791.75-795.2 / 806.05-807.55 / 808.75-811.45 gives 0.06 nm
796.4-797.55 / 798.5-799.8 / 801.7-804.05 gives -0.10 nm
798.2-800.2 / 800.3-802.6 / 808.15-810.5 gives -0.09 nm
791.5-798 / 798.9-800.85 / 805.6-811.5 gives 0.04 nm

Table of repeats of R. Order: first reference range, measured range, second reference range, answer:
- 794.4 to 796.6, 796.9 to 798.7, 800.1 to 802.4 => 0.040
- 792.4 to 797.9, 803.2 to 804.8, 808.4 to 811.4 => 0.055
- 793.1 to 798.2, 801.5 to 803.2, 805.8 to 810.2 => 0.061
